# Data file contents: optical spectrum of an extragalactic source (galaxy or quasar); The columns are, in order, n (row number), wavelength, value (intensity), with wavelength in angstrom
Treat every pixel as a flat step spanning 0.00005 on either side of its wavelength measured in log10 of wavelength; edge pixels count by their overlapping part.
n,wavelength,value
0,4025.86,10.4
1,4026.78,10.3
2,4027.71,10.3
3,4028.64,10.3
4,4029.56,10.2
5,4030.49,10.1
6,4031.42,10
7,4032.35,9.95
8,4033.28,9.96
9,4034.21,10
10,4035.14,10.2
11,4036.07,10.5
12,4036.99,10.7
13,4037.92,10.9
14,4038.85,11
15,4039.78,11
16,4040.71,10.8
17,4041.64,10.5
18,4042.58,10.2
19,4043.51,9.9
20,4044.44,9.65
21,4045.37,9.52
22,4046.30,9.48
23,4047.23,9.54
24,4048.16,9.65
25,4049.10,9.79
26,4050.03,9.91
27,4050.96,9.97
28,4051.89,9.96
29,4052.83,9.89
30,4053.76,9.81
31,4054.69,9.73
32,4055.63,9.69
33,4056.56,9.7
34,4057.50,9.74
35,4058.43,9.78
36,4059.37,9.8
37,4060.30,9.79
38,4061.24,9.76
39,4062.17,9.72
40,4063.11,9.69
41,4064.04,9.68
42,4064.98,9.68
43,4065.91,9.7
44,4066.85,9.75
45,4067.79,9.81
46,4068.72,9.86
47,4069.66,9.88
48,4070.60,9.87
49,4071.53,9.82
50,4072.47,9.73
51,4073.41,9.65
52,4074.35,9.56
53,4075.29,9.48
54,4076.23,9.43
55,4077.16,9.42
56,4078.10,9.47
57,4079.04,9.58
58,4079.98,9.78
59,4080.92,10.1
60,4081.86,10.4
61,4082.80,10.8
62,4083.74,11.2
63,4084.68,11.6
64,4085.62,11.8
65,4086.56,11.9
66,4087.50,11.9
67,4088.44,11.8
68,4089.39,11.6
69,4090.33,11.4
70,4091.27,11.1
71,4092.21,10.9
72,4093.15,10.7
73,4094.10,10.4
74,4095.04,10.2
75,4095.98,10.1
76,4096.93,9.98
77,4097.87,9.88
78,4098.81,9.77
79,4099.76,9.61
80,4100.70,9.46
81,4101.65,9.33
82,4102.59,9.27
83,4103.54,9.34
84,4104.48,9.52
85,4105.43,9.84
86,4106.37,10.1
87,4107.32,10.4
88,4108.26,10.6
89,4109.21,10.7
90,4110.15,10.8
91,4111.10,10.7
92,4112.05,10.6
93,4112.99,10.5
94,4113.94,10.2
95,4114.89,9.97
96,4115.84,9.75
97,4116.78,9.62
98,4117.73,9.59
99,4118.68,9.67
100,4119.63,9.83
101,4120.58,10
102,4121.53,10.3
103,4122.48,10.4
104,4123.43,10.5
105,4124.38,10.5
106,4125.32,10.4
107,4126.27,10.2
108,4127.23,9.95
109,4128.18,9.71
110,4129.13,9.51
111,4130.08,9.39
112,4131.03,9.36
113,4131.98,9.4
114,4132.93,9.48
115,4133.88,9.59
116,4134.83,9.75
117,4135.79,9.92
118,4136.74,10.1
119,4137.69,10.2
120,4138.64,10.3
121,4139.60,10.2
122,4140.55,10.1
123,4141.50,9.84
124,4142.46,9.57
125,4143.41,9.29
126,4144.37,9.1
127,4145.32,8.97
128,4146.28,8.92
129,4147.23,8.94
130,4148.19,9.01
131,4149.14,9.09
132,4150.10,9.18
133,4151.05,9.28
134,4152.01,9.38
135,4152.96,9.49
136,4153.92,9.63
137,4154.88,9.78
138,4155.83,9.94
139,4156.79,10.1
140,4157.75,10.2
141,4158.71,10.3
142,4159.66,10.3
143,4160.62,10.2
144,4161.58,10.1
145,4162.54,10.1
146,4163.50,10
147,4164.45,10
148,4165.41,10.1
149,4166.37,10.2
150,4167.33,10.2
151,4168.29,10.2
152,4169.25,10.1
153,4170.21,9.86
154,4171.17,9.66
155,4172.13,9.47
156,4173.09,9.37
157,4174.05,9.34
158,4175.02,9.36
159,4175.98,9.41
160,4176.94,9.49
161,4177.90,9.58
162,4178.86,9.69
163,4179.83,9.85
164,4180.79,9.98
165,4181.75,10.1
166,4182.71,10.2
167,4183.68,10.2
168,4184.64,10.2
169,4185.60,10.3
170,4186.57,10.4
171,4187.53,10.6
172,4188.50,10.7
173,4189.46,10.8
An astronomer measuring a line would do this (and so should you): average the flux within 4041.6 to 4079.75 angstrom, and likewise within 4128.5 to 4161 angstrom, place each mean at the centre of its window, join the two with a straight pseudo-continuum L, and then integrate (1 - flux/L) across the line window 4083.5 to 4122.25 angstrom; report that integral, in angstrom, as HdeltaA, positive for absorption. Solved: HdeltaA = -2.77 angstrom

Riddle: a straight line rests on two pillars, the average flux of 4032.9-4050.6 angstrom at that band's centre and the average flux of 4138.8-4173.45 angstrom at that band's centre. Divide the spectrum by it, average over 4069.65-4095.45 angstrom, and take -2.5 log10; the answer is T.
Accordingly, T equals -0.05 mag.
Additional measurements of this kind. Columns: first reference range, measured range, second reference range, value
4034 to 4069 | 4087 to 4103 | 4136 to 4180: -0.06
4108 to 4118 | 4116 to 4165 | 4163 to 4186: 0.03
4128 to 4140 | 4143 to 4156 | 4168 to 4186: 0.06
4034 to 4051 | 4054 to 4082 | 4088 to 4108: 0.05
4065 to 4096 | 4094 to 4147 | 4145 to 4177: 0.02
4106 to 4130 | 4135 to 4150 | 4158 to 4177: 0.05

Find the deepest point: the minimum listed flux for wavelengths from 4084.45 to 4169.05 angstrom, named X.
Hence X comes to 8.92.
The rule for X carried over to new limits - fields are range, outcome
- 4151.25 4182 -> 9.34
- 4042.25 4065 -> 9.48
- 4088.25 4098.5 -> 9.88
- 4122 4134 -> 9.36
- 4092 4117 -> 9.27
